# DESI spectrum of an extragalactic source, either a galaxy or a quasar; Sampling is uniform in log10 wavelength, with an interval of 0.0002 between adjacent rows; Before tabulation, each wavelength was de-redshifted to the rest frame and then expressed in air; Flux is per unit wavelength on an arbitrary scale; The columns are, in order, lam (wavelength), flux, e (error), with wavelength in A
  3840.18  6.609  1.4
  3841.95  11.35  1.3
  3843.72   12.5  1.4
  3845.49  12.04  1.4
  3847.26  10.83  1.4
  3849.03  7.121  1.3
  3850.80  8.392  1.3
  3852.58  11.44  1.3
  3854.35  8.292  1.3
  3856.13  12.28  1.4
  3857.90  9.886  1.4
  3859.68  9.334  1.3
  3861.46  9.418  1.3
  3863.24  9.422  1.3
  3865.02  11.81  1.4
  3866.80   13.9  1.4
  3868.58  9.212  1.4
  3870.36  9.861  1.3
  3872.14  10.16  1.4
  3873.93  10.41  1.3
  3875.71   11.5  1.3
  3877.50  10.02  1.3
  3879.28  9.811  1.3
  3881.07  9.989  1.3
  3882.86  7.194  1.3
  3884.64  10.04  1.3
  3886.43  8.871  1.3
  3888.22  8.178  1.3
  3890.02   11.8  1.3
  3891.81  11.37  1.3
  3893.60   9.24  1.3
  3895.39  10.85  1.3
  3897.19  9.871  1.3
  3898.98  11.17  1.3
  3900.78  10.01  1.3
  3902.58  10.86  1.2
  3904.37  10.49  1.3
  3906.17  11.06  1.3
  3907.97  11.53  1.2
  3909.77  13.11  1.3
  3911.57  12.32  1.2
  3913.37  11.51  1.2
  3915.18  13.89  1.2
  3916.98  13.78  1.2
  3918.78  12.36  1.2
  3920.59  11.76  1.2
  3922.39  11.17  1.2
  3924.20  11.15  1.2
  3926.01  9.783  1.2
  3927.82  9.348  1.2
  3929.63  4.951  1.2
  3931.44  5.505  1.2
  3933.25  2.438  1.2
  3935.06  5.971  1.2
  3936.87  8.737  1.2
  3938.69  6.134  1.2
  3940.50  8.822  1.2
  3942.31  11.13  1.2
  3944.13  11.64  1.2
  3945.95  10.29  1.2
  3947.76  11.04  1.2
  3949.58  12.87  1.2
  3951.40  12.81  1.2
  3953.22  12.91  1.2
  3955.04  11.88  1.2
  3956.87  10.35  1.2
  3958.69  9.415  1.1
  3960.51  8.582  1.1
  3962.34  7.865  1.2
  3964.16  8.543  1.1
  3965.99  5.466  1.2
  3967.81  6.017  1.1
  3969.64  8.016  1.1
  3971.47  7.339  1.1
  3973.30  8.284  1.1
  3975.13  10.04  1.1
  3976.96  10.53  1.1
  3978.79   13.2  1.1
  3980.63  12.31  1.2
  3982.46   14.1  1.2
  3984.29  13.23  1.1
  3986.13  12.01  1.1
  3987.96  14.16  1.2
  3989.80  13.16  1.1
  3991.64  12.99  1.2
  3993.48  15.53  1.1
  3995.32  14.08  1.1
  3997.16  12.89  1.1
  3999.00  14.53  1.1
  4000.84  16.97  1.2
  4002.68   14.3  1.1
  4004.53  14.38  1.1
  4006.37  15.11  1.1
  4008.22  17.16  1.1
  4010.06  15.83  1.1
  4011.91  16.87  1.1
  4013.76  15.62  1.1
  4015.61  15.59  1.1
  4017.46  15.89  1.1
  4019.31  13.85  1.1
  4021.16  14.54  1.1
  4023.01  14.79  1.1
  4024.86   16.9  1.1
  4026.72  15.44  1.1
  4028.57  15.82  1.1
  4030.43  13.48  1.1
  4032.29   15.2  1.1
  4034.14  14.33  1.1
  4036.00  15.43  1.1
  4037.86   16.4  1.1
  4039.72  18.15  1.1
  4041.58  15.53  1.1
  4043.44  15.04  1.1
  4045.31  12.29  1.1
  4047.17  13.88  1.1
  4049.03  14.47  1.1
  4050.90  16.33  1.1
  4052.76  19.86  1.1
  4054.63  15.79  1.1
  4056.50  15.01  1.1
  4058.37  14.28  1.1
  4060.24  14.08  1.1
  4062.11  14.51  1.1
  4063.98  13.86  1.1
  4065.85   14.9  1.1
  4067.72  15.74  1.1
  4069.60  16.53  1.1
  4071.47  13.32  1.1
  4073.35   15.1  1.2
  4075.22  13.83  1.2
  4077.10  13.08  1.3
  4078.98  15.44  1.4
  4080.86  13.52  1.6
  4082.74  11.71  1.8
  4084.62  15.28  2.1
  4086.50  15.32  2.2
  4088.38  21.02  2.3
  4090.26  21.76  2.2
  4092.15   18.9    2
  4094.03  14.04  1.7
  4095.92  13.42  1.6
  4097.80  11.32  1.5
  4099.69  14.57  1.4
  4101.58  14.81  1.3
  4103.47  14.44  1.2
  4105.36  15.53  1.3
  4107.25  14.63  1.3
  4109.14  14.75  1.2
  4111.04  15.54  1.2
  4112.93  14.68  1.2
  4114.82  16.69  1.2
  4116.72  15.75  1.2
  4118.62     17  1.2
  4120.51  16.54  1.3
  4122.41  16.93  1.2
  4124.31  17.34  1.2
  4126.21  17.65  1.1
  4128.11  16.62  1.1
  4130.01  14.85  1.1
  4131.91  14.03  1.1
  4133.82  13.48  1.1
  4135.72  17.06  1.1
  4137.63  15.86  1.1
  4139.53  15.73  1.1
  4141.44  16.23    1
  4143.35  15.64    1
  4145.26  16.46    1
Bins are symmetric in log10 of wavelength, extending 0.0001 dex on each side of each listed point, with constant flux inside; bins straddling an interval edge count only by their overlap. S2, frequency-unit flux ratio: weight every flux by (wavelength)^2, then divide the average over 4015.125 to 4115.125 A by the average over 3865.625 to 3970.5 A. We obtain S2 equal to 1.64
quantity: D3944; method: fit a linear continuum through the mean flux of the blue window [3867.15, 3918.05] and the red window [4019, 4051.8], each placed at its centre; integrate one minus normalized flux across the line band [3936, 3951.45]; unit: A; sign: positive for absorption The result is 2.6 A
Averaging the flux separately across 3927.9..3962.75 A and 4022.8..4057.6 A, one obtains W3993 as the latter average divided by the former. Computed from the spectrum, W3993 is 1.7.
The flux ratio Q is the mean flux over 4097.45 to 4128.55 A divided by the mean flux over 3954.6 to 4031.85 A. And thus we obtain 1.22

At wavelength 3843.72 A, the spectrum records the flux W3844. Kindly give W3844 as 12.5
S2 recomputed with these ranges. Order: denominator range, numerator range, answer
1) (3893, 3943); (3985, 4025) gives 1.56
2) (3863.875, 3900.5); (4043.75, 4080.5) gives 1.58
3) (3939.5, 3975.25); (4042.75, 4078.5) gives 1.62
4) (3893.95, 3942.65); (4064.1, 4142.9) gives 1.71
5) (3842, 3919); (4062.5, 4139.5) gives 1.62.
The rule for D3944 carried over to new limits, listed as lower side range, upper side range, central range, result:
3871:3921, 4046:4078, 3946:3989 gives 7.24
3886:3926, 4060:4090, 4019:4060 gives -3.20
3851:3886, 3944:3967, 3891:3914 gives -1.91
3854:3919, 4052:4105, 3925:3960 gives 8.04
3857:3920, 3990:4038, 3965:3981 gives 5.60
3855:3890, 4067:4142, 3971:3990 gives 1.37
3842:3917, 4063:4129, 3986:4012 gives -2.73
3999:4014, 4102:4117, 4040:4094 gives 0.11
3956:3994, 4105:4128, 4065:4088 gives -0.18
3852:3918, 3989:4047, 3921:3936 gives 5.44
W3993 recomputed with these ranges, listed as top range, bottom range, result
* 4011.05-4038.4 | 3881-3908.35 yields 1.51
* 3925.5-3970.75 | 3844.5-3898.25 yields 0.87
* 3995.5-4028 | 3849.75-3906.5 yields 1.51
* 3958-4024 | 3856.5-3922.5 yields 1.17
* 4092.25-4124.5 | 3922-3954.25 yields 1.65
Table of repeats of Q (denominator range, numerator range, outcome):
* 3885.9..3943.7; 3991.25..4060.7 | 1.53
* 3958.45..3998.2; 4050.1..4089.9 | 1.41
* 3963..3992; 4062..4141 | 1.47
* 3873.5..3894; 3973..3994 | 1.27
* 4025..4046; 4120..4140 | 1.05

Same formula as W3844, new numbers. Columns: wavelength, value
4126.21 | 17.65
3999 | 14.53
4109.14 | 14.75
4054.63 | 15.79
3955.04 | 11.88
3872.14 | 10.16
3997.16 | 12.89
